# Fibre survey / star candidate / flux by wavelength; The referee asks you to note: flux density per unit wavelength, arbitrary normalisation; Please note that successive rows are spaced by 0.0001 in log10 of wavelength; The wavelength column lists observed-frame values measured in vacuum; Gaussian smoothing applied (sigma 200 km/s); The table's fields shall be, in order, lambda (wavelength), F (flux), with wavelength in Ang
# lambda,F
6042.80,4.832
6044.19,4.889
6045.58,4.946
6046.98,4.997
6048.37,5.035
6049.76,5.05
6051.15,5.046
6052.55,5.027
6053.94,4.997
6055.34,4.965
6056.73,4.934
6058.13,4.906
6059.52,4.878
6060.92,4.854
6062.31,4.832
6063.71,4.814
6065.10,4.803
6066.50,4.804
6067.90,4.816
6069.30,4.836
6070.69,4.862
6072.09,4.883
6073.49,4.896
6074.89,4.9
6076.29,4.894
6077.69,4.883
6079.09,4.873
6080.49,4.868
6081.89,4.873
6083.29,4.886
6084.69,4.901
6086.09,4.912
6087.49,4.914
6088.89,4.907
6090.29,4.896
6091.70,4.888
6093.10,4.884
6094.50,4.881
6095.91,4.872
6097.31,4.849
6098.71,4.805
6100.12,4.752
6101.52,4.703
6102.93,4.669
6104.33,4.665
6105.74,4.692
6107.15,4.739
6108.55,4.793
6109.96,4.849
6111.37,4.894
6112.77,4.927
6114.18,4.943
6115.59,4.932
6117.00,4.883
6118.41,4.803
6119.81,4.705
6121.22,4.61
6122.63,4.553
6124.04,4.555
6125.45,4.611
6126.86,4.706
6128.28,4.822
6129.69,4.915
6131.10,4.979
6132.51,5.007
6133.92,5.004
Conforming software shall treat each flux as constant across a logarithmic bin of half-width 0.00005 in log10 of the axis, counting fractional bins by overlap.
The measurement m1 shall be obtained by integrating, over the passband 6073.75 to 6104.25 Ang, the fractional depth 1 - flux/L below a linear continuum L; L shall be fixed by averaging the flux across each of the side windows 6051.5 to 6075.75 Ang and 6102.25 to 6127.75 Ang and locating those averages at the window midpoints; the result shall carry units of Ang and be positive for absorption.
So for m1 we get -0.23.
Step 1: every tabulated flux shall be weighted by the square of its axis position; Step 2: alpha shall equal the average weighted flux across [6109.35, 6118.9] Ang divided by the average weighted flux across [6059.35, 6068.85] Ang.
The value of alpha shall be 1.0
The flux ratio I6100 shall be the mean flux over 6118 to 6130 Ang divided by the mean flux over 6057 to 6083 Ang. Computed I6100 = 0.96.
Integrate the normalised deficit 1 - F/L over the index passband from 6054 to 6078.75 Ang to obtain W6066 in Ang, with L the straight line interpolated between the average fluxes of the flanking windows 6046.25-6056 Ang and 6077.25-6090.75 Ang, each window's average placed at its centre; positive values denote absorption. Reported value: 0.4 Ang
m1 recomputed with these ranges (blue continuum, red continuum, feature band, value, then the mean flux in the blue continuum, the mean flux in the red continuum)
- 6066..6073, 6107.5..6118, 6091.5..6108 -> 0.30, 4.84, 4.88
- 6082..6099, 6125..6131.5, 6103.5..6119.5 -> 0.05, 4.89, 4.8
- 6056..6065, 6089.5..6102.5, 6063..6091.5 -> -0.11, 4.87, 4.83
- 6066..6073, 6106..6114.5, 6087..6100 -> -0.07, 4.84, 4.85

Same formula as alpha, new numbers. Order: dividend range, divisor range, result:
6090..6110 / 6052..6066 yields 0.99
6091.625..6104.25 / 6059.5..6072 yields 1.00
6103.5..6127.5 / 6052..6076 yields 0.99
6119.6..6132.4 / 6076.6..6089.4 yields 0.98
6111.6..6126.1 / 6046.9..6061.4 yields 0.98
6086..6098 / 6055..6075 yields 1.01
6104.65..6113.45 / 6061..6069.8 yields 1.01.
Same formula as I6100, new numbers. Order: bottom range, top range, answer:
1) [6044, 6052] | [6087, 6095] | 0.98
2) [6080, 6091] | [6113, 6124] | 0.97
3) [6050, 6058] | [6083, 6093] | 0.98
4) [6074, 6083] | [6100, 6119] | 0.98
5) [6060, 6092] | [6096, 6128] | 0.98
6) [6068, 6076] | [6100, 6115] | 0.98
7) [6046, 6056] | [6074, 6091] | 0.98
